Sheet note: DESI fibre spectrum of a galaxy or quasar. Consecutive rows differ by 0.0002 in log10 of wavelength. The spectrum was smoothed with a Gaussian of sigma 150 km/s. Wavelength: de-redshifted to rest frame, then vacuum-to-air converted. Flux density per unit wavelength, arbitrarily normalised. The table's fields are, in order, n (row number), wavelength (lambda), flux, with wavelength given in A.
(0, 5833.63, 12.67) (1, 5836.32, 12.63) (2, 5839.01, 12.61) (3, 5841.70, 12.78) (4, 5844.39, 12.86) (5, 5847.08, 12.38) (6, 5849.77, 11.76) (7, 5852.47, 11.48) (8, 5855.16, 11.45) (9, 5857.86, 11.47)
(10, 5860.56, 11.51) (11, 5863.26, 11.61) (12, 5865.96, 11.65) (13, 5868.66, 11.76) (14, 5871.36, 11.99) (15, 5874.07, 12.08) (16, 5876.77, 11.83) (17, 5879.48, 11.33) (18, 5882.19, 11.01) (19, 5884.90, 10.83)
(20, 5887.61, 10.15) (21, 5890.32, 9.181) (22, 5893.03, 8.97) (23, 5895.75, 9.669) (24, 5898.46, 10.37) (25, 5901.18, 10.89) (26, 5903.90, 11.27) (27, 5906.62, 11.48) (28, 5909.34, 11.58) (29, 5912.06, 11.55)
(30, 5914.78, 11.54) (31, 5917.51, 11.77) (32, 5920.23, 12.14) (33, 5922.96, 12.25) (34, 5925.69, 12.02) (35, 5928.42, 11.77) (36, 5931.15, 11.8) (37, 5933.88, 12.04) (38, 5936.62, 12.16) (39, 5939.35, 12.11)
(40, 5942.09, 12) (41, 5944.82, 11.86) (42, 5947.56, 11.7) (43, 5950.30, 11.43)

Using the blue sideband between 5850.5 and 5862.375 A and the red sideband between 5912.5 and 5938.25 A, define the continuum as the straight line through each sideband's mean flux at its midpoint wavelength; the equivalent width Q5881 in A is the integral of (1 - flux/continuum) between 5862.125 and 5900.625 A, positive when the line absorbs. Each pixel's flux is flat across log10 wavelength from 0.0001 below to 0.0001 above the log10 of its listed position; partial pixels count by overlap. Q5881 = 2.5 A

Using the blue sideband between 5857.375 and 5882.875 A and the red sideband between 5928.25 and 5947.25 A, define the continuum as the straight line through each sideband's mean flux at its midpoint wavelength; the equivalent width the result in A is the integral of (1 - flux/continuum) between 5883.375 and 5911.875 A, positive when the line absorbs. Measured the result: 3.1 A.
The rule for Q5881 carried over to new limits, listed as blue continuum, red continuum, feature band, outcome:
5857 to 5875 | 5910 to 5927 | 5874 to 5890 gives 1.0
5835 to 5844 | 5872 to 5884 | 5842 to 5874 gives 0.8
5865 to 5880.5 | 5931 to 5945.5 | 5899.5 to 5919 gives 0.8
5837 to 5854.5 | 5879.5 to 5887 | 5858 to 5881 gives -0.6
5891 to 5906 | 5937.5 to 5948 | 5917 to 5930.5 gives -0.9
